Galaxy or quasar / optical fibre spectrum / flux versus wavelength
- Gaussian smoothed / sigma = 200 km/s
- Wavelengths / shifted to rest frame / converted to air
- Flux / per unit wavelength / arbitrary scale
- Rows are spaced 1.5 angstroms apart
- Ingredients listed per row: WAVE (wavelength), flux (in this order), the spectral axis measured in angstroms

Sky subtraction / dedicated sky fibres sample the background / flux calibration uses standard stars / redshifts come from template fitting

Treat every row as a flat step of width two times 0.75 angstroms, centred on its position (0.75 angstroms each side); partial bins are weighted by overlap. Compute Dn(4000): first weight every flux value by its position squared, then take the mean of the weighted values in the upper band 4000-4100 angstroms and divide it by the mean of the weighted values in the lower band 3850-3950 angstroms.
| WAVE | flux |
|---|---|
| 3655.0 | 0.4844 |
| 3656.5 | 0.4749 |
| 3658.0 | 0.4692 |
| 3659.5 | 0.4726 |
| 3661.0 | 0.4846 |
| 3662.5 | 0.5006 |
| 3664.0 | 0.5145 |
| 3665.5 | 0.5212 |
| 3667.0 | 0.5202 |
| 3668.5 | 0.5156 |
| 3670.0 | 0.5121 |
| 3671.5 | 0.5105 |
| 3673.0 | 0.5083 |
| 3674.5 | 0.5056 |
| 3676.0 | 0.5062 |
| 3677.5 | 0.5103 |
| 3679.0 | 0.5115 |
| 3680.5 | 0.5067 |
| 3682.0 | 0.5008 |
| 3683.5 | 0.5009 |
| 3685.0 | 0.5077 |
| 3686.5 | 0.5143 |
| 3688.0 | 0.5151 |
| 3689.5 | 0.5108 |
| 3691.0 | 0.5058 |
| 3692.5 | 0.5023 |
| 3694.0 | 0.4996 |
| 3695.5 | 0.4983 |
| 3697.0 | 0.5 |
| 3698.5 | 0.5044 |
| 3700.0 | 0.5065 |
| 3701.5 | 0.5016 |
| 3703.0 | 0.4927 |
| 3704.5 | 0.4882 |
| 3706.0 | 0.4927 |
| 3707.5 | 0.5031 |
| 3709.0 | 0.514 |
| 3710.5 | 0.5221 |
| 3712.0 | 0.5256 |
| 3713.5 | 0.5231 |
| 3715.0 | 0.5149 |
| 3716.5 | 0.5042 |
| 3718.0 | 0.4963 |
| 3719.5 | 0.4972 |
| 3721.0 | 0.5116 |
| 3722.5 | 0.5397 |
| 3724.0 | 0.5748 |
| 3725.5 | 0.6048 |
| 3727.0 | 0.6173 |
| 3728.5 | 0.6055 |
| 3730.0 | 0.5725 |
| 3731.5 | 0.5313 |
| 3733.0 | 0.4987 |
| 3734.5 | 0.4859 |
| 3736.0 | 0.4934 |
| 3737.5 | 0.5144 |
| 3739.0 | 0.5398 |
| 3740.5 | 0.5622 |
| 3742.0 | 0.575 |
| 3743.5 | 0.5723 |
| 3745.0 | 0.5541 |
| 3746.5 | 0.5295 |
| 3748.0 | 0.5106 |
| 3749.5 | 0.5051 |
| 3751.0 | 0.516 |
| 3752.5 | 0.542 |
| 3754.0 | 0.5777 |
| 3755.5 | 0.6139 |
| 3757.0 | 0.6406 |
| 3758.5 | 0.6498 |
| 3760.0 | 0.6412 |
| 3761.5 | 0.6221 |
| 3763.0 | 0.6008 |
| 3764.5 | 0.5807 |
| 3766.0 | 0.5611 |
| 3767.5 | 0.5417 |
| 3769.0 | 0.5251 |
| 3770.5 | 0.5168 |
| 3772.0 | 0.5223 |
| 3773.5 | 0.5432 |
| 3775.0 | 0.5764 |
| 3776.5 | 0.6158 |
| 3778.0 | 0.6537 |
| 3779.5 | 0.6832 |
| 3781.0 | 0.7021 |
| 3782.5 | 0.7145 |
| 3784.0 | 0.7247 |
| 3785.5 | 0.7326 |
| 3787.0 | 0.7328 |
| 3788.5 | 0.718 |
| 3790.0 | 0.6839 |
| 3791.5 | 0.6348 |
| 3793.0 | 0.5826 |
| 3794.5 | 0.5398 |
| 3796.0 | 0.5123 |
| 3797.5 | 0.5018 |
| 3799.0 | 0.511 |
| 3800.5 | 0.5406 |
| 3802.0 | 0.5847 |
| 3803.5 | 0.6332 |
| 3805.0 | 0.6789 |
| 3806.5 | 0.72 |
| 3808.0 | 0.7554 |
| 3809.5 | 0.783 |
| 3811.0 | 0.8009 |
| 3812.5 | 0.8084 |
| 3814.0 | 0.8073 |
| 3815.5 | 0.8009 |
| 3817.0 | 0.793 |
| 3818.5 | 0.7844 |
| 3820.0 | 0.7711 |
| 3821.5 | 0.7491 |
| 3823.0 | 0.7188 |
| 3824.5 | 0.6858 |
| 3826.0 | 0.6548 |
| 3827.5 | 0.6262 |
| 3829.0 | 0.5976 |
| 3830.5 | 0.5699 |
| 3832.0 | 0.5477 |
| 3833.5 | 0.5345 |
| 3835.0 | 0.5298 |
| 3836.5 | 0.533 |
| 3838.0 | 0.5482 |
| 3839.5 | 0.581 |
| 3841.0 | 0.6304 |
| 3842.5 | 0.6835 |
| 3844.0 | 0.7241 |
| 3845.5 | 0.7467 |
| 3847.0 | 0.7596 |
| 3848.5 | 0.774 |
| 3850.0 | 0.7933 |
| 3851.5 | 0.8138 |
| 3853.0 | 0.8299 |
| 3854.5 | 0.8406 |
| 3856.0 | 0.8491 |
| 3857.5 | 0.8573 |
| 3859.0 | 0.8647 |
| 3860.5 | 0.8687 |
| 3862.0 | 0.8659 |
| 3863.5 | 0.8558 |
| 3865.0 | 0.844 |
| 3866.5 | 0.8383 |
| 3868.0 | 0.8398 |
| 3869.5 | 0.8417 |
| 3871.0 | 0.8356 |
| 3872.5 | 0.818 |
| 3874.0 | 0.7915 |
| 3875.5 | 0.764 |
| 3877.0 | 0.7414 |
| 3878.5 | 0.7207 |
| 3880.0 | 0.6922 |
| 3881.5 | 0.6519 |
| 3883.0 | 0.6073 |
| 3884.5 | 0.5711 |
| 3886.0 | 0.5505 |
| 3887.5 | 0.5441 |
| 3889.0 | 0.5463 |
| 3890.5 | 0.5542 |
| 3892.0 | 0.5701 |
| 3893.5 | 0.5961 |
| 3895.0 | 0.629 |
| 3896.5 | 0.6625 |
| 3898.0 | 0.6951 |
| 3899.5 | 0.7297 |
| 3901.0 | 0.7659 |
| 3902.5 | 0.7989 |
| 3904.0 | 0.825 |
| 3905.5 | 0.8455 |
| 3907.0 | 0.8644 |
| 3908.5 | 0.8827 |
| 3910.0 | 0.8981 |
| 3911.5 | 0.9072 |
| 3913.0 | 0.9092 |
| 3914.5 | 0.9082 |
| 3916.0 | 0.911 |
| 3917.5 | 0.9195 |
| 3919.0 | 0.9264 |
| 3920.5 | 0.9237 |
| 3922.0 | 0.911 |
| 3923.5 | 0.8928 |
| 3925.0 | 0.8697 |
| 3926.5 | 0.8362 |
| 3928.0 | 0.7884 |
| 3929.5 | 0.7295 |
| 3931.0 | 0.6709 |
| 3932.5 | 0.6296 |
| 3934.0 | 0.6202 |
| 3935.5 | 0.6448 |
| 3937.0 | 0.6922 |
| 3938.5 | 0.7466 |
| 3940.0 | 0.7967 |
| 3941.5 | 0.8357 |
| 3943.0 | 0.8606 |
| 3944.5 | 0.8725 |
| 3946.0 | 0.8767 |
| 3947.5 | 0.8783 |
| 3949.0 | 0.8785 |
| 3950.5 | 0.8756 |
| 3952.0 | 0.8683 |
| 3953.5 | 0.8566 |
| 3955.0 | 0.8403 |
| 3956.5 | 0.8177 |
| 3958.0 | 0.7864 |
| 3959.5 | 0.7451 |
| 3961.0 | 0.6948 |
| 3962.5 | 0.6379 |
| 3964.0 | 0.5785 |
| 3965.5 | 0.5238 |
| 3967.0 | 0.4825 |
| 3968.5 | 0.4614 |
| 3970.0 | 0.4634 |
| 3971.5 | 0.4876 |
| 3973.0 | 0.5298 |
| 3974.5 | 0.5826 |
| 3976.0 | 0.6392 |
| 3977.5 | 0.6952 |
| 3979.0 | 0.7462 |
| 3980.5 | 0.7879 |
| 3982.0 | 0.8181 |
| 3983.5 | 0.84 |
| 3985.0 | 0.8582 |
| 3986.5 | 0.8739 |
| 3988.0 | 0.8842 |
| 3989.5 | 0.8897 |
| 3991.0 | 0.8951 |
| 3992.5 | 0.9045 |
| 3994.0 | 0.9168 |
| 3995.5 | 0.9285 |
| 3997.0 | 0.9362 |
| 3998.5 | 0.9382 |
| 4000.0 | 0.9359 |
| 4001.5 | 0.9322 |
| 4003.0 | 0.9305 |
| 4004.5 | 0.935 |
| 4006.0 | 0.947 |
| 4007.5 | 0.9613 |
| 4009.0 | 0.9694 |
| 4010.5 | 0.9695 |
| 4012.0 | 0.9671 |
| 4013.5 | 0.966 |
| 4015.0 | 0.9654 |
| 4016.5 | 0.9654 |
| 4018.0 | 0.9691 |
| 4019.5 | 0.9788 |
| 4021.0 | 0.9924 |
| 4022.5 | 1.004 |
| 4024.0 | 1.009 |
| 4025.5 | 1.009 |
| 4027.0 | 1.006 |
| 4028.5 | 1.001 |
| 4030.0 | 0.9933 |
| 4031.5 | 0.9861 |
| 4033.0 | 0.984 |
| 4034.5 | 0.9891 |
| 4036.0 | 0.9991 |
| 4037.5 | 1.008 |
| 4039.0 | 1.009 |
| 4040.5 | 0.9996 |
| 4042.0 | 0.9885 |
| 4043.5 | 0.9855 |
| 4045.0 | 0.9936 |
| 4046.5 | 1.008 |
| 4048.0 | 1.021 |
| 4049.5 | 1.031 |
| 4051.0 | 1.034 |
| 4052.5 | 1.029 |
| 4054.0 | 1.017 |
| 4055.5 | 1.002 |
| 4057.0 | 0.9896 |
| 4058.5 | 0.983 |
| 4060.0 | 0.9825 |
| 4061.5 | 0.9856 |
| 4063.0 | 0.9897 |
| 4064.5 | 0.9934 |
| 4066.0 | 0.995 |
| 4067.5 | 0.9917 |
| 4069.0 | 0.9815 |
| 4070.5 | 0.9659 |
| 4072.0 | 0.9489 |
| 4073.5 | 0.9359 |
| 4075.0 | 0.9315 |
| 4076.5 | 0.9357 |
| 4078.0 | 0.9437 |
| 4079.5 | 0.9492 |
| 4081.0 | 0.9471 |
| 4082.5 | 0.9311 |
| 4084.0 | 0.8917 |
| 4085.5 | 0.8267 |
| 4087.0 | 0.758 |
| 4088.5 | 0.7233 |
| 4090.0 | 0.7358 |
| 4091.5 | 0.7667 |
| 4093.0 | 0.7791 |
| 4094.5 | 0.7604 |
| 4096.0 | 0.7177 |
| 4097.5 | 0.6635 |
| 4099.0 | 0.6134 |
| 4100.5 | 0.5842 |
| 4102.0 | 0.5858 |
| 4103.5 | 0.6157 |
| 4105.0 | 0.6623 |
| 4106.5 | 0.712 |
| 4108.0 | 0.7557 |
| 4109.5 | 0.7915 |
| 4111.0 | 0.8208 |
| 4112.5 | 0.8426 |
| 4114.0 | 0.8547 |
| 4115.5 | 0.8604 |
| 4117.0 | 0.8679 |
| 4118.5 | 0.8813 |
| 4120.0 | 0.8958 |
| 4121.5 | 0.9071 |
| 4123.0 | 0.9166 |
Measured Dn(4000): 1.3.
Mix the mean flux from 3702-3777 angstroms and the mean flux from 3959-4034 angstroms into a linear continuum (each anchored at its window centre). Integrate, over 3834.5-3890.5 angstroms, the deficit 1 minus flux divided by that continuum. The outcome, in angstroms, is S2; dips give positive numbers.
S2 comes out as -3.6 angstroms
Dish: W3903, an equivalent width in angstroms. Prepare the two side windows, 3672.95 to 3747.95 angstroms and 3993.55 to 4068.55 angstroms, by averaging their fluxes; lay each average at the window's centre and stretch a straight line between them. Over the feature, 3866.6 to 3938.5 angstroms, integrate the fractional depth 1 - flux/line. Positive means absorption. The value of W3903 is 3.7 angstroms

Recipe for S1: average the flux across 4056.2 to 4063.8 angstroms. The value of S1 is 0.986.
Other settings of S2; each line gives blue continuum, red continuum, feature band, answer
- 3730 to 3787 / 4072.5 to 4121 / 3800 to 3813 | -1.9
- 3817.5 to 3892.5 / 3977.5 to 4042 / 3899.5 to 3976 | 5.5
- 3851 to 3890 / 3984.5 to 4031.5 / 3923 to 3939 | 2.1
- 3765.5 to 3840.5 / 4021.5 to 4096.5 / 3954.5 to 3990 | 6.5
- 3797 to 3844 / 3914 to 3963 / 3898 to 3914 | -1.4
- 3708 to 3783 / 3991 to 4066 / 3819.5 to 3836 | 1.2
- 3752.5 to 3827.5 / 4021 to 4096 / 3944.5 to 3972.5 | 4.2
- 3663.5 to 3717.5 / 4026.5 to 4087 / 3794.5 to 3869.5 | -2.4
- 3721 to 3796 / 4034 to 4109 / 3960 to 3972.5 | 3.9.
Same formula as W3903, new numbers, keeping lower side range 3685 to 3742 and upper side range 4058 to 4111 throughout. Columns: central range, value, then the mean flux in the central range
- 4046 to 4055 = -2.4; 1.02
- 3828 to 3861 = -3.5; 0.702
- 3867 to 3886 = -2.1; 0.733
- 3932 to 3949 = -1.4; 0.775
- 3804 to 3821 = -4.6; 0.771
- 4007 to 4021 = -3.5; 0.969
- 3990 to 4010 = -4.4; 0.933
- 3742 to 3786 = -2.3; 0.594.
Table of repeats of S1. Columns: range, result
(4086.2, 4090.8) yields 0.74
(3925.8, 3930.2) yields 0.785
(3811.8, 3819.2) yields 0.799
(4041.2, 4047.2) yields 0.994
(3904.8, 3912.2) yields 0.88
